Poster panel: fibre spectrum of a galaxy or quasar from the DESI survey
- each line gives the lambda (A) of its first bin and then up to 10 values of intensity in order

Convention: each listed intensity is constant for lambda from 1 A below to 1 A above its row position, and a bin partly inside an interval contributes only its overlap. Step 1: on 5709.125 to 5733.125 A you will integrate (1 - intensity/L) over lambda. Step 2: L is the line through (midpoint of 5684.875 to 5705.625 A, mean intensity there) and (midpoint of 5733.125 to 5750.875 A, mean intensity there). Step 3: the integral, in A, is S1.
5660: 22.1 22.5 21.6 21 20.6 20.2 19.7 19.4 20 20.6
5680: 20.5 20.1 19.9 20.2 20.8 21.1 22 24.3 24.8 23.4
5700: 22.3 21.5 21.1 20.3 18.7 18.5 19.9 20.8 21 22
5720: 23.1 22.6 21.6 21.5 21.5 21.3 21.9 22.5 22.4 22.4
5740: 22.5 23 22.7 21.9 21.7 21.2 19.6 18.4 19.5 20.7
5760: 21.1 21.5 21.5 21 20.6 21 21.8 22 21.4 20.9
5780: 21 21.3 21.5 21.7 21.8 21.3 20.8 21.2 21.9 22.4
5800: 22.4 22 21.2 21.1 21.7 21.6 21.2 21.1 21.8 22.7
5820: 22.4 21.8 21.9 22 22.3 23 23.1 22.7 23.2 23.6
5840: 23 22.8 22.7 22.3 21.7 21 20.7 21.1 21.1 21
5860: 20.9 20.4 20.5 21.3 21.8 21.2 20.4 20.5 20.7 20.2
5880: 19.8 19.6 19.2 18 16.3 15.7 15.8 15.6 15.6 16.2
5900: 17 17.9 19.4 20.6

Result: 0.9 A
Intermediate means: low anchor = 22.1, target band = 21.3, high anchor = 22.3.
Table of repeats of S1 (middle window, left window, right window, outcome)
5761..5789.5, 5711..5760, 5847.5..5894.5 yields -0.51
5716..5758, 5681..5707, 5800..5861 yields 0.27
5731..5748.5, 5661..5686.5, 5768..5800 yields -1.06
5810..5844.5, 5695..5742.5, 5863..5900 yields -4.69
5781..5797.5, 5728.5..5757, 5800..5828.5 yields 0.17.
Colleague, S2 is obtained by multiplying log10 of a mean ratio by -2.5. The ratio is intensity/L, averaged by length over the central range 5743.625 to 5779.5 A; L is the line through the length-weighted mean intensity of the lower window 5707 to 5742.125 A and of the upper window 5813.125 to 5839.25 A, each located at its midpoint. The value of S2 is 0.04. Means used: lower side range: 21.5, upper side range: 22.4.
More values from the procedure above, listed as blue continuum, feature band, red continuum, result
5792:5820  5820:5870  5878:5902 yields -0.12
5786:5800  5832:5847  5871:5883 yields -0.10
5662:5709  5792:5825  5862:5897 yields -0.10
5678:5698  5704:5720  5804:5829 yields 0.06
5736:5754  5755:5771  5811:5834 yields 0.05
